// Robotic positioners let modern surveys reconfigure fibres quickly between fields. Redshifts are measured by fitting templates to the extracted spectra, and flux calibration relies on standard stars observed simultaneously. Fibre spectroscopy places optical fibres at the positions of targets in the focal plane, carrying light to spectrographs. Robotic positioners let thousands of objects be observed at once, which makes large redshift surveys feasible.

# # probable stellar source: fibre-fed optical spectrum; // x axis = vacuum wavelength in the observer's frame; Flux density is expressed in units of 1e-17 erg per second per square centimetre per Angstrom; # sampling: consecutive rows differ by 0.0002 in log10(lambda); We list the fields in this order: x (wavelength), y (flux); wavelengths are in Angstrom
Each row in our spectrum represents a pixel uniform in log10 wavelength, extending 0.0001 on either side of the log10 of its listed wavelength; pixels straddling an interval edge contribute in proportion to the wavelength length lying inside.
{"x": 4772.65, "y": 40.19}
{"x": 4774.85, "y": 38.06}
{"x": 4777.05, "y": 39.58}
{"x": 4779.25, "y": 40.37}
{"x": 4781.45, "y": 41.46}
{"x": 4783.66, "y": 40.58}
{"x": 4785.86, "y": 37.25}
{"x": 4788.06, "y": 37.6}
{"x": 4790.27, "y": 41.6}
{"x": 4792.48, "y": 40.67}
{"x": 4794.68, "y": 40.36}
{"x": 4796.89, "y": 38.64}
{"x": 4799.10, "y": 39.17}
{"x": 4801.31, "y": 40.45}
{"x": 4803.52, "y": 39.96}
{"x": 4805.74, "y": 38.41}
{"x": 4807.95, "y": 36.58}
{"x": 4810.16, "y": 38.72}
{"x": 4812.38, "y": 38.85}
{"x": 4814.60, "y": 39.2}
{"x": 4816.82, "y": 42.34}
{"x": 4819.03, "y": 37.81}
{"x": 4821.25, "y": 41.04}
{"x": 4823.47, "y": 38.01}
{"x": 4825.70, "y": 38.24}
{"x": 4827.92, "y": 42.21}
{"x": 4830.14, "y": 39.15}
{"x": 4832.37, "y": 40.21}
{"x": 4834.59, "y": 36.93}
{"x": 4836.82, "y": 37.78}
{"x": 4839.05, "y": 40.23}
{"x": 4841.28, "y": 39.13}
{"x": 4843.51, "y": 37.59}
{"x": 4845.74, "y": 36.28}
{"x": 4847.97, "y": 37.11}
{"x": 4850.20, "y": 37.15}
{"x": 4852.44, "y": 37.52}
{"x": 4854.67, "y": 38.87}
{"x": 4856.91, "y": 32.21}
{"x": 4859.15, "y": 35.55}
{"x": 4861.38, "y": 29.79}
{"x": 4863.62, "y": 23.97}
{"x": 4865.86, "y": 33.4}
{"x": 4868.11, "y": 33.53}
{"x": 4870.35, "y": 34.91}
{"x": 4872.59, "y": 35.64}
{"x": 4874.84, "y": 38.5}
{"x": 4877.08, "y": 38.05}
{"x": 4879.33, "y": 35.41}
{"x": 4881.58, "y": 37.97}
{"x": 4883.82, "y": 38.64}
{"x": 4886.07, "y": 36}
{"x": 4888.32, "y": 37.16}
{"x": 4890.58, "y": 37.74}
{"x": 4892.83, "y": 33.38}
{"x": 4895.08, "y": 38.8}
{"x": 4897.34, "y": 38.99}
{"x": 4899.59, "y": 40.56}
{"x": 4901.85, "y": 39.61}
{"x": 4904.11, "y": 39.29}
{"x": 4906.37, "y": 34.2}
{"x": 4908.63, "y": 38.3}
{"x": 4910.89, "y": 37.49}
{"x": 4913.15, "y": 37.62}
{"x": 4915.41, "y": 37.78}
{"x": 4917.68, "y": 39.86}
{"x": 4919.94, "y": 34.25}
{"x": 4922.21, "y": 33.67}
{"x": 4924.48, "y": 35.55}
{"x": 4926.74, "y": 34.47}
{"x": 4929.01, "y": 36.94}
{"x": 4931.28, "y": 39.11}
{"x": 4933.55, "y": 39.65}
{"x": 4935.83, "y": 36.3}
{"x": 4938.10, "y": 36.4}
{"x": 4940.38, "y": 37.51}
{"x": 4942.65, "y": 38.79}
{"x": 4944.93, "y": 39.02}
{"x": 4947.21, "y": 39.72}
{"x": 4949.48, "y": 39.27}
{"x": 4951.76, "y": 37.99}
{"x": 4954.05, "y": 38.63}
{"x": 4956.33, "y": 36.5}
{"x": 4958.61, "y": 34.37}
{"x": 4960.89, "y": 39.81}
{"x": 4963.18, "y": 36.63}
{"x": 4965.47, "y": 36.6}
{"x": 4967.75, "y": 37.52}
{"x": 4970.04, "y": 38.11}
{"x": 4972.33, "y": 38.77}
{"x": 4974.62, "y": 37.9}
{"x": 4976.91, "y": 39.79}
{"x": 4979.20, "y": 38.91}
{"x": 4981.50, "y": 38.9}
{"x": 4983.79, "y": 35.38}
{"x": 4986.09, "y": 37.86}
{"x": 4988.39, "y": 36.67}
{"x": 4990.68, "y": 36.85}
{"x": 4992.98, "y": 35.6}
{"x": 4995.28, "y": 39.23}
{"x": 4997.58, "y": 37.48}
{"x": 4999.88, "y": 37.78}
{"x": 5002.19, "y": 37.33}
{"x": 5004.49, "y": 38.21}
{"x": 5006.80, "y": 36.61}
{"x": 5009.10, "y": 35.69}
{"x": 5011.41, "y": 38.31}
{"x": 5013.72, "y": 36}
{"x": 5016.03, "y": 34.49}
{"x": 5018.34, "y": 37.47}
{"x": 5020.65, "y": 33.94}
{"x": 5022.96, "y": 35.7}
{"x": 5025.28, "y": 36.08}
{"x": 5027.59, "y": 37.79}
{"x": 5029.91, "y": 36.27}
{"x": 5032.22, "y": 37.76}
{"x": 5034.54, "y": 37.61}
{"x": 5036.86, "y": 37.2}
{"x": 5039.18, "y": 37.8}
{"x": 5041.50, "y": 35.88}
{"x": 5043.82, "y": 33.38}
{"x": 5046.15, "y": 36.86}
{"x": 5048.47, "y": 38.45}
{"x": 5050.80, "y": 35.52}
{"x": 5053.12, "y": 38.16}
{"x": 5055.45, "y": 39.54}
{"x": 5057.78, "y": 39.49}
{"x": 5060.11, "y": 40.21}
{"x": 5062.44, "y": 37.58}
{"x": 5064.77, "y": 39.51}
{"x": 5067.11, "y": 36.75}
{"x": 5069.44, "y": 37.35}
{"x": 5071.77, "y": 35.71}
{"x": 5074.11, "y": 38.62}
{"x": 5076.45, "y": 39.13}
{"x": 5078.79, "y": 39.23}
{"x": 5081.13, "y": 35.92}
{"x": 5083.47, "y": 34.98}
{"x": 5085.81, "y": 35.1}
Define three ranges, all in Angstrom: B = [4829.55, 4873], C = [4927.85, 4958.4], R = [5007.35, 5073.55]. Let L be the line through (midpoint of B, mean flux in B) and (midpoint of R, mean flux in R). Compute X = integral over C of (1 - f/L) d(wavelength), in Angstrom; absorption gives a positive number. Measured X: -1.4 Angstrom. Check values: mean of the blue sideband 35.8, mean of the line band 38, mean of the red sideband 37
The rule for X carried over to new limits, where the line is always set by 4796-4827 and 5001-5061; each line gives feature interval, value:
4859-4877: 2.4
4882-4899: 0.4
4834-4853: 0.5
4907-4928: 0.9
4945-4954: -0.3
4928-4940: 0.1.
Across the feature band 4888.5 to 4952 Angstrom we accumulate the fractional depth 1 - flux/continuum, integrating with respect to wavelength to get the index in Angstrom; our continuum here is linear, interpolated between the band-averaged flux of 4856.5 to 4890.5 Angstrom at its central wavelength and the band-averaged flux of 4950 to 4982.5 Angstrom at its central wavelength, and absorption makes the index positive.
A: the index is -2.1 Angstrom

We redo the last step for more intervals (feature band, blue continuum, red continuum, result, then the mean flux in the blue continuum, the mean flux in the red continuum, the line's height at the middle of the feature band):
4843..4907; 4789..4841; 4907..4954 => 3.8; 39.4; 37.5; 38.4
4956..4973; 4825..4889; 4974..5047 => -0.2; 36.5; 36.9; 36.8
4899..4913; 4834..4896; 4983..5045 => -0.7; 36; 36.7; 36.2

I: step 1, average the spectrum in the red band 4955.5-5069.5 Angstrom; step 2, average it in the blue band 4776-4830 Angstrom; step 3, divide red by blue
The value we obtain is 0.9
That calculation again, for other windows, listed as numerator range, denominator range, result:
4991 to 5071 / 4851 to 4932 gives 1.02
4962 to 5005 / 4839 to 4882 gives 1.06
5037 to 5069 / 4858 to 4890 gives 1.08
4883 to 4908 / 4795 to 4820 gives 0.96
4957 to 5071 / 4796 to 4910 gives 1.00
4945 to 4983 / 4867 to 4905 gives 1.02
